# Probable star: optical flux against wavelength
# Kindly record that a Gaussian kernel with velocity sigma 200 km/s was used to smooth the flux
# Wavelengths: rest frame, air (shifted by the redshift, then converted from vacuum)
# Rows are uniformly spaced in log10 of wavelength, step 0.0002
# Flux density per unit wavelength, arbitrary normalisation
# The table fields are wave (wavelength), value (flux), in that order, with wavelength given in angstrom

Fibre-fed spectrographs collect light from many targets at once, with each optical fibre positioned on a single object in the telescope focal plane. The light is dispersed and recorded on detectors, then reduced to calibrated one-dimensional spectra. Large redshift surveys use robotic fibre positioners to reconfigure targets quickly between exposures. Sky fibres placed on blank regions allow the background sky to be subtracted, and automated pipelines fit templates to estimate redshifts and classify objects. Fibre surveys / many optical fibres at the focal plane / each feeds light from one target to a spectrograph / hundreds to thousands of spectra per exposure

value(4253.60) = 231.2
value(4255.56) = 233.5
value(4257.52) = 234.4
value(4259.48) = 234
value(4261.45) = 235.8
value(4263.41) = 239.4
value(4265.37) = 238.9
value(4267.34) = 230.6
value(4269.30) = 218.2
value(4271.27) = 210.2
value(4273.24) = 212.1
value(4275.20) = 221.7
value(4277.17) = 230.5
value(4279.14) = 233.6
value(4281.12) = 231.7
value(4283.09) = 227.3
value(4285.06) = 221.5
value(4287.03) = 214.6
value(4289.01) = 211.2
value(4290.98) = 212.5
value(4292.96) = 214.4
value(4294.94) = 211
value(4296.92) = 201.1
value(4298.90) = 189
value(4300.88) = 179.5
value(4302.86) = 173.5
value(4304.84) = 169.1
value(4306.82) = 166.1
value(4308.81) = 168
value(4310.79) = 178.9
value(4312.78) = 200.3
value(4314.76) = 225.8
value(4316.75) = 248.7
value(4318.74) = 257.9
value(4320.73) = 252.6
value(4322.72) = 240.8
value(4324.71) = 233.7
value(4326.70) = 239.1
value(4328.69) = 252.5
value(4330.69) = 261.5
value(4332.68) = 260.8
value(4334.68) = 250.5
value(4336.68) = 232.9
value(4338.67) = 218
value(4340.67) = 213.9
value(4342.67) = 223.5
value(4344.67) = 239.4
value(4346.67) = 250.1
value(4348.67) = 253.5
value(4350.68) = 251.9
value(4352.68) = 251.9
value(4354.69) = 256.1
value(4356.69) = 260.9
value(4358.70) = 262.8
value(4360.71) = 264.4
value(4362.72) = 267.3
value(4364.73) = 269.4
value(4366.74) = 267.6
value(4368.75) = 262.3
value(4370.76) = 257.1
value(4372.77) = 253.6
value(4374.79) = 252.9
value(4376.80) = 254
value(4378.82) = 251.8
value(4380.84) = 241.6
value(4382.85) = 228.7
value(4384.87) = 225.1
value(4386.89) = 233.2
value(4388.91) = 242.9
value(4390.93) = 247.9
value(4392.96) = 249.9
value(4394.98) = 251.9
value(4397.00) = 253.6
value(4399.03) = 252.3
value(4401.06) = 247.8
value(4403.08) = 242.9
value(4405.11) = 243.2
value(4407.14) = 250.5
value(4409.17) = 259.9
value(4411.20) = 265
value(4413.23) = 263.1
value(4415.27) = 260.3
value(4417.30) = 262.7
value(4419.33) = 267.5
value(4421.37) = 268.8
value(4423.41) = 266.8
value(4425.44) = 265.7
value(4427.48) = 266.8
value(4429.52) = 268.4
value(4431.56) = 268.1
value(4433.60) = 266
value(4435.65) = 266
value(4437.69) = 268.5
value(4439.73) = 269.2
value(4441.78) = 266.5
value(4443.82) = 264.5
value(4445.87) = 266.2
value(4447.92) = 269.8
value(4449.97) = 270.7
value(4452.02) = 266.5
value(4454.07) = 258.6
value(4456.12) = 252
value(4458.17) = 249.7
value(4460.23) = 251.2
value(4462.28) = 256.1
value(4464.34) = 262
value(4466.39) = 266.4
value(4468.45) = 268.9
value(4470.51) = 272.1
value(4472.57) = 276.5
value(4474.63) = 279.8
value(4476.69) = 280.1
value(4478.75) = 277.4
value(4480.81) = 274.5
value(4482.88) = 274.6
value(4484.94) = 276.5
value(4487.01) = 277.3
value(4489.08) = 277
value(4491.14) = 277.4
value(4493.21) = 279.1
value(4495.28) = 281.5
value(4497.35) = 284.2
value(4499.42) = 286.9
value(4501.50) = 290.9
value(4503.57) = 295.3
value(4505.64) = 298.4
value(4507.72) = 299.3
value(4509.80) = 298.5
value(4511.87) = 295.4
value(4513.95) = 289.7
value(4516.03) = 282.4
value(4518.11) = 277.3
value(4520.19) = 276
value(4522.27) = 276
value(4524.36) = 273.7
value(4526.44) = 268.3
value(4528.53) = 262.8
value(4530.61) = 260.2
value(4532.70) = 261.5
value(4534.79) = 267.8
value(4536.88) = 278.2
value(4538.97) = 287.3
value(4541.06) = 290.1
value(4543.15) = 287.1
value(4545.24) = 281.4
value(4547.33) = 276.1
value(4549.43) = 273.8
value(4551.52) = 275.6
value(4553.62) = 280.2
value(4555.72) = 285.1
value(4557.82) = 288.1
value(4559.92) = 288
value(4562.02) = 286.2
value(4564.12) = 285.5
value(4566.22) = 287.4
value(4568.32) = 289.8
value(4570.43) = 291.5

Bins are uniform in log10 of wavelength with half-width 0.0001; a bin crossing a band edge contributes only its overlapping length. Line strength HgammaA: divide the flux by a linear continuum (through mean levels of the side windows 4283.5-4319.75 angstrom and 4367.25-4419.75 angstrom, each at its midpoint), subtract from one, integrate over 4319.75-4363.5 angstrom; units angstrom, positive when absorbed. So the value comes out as -4.6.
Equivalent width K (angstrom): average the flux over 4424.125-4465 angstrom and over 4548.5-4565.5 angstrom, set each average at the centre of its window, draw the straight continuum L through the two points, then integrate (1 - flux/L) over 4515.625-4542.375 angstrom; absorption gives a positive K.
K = 0.4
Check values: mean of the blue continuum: 264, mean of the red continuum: 283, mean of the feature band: 274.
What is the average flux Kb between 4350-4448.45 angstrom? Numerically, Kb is 257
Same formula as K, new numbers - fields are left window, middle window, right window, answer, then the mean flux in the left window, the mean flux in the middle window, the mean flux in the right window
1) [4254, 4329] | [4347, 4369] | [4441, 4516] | -2.02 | 218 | 260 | 276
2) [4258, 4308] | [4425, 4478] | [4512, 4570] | -2.00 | 213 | 266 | 279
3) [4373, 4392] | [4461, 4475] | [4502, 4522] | 0.29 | 242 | 268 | 290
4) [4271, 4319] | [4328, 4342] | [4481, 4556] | -1.28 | 208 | 241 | 280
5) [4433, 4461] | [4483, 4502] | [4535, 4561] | -0.62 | 263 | 281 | 282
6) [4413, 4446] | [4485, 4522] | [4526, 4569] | -1.54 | 266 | 286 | 279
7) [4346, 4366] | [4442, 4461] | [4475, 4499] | 0.82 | 259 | 261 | 278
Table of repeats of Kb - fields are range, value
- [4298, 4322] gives 201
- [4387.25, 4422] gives 254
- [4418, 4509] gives 272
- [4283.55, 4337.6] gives 217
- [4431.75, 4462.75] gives 263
